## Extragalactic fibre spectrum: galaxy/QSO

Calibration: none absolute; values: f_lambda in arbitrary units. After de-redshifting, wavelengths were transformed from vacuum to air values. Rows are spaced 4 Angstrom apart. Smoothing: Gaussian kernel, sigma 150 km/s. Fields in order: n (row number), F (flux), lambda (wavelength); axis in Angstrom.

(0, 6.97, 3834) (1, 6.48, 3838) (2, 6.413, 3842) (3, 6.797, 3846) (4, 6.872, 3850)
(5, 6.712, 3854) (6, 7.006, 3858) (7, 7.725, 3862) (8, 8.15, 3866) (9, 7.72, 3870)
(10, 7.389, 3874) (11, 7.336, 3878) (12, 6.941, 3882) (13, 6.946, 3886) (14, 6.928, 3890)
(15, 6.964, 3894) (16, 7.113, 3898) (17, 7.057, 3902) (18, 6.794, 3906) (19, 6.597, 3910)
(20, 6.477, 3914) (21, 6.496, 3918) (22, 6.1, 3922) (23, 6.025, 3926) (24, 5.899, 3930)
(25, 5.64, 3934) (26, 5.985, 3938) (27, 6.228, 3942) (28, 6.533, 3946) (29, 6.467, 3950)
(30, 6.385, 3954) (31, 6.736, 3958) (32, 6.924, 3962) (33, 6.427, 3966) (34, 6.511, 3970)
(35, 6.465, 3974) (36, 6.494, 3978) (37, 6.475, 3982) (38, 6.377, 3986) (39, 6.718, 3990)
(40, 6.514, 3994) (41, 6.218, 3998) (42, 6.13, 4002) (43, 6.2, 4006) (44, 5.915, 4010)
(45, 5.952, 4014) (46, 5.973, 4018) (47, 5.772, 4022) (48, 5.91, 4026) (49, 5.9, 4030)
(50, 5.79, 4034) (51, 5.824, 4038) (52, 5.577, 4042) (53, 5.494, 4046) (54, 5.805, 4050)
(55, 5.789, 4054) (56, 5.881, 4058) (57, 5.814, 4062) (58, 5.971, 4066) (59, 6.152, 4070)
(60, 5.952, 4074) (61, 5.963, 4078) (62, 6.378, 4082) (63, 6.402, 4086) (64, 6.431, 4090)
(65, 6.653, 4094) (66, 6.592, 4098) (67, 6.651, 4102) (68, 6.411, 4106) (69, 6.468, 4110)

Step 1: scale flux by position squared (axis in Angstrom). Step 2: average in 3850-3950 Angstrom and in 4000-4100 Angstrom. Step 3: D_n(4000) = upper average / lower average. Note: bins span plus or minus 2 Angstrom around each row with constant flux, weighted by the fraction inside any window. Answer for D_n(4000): 0.96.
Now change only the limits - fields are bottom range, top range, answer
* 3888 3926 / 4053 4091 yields 0.99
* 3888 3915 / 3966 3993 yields 0.99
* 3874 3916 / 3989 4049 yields 0.92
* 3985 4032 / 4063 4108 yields 1.07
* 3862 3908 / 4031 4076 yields 0.88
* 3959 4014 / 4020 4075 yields 0.94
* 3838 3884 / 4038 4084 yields 0.91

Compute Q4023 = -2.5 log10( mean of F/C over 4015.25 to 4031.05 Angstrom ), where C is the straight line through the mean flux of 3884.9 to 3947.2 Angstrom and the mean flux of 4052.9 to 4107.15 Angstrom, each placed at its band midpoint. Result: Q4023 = 0.07 mag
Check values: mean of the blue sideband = 6.48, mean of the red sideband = 6.22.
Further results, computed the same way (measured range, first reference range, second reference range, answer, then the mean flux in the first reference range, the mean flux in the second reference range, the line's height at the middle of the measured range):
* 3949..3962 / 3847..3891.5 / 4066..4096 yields 0.04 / 7.24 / 6.26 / 6.84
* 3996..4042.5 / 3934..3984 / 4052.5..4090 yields 0.05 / 6.44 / 6.06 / 6.23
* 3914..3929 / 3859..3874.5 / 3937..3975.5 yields 0.12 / 7.73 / 6.48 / 6.97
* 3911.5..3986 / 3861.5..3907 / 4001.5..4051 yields 0.04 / 7.25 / 5.86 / 6.62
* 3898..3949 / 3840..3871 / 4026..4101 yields 0.07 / 7.16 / 6.03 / 6.79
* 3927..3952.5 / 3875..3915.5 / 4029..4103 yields 0.10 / 6.93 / 6.05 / 6.7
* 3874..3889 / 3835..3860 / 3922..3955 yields -0.10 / 6.72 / 6.14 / 6.5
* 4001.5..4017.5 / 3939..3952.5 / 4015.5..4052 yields -0.02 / 6.38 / 5.79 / 5.95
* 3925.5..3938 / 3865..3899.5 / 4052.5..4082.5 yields 0.18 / 7.25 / 5.97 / 6.91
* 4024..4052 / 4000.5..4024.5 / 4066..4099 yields 0.06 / 5.99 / 6.29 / 6.1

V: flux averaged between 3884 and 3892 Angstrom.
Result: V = 6.94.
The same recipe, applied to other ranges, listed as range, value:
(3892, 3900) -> 7.04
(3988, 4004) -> 6.39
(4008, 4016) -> 5.93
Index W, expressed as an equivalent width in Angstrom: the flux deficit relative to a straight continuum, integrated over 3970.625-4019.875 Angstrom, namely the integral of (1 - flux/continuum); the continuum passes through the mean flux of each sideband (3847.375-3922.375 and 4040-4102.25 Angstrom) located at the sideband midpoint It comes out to 1.3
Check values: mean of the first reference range 7.04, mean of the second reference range 6.08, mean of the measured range 6.29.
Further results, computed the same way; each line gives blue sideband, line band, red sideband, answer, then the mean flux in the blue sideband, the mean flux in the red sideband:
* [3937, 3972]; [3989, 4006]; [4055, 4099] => 0.06 Angstrom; 6.48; 6.18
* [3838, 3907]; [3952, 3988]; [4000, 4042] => -1.19 Angstrom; 7.1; 5.92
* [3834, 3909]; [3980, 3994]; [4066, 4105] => 0.31 Angstrom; 7.07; 6.33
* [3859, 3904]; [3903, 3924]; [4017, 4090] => 1.55 Angstrom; 7.29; 5.92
